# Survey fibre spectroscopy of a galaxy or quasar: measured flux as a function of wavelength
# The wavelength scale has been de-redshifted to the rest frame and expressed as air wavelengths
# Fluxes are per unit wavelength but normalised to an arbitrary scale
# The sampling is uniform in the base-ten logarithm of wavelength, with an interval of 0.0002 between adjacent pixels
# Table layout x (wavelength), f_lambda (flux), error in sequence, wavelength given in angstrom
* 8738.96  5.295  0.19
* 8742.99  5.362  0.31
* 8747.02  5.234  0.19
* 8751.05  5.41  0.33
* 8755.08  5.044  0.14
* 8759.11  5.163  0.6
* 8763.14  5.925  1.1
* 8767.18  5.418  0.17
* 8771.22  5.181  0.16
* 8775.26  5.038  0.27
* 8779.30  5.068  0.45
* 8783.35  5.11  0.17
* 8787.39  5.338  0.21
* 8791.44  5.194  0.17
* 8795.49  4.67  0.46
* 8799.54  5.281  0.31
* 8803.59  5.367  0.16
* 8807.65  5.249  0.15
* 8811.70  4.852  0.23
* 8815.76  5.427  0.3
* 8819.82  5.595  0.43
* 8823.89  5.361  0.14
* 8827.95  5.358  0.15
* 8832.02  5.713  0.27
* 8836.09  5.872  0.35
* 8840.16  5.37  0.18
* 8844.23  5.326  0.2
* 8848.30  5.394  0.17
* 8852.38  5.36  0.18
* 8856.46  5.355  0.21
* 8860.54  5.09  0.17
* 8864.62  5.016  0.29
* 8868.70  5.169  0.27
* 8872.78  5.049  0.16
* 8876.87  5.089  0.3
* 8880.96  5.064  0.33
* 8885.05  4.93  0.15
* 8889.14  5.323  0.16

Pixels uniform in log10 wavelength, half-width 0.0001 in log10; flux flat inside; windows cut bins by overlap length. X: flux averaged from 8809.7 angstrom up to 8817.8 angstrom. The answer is 5.14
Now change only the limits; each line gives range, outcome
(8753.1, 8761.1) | 5.11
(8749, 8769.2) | 5.39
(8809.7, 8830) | 5.32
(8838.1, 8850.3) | 5.37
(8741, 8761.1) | 5.24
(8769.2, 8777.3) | 5.11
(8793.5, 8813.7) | 5.09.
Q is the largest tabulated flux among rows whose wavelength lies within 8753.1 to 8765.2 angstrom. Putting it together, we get 5.925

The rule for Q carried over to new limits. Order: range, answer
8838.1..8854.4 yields 5.394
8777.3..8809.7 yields 5.367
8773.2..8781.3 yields 5.068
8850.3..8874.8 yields 5.36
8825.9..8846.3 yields 5.872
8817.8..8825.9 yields 5.595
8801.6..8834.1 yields 5.713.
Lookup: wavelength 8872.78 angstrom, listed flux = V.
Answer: 5.049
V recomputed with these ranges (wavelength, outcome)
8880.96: 5.064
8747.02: 5.234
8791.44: 5.194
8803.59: 5.367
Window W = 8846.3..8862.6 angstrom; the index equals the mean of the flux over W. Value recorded 5.3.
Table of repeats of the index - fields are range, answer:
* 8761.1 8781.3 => 5.33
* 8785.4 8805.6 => 5.17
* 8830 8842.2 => 5.65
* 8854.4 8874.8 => 5.14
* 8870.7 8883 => 5.07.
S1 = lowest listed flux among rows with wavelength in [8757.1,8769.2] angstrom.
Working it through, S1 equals 5.163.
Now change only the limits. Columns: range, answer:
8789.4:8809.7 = 4.67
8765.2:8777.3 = 5.038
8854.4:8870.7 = 5.016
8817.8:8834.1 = 5.358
